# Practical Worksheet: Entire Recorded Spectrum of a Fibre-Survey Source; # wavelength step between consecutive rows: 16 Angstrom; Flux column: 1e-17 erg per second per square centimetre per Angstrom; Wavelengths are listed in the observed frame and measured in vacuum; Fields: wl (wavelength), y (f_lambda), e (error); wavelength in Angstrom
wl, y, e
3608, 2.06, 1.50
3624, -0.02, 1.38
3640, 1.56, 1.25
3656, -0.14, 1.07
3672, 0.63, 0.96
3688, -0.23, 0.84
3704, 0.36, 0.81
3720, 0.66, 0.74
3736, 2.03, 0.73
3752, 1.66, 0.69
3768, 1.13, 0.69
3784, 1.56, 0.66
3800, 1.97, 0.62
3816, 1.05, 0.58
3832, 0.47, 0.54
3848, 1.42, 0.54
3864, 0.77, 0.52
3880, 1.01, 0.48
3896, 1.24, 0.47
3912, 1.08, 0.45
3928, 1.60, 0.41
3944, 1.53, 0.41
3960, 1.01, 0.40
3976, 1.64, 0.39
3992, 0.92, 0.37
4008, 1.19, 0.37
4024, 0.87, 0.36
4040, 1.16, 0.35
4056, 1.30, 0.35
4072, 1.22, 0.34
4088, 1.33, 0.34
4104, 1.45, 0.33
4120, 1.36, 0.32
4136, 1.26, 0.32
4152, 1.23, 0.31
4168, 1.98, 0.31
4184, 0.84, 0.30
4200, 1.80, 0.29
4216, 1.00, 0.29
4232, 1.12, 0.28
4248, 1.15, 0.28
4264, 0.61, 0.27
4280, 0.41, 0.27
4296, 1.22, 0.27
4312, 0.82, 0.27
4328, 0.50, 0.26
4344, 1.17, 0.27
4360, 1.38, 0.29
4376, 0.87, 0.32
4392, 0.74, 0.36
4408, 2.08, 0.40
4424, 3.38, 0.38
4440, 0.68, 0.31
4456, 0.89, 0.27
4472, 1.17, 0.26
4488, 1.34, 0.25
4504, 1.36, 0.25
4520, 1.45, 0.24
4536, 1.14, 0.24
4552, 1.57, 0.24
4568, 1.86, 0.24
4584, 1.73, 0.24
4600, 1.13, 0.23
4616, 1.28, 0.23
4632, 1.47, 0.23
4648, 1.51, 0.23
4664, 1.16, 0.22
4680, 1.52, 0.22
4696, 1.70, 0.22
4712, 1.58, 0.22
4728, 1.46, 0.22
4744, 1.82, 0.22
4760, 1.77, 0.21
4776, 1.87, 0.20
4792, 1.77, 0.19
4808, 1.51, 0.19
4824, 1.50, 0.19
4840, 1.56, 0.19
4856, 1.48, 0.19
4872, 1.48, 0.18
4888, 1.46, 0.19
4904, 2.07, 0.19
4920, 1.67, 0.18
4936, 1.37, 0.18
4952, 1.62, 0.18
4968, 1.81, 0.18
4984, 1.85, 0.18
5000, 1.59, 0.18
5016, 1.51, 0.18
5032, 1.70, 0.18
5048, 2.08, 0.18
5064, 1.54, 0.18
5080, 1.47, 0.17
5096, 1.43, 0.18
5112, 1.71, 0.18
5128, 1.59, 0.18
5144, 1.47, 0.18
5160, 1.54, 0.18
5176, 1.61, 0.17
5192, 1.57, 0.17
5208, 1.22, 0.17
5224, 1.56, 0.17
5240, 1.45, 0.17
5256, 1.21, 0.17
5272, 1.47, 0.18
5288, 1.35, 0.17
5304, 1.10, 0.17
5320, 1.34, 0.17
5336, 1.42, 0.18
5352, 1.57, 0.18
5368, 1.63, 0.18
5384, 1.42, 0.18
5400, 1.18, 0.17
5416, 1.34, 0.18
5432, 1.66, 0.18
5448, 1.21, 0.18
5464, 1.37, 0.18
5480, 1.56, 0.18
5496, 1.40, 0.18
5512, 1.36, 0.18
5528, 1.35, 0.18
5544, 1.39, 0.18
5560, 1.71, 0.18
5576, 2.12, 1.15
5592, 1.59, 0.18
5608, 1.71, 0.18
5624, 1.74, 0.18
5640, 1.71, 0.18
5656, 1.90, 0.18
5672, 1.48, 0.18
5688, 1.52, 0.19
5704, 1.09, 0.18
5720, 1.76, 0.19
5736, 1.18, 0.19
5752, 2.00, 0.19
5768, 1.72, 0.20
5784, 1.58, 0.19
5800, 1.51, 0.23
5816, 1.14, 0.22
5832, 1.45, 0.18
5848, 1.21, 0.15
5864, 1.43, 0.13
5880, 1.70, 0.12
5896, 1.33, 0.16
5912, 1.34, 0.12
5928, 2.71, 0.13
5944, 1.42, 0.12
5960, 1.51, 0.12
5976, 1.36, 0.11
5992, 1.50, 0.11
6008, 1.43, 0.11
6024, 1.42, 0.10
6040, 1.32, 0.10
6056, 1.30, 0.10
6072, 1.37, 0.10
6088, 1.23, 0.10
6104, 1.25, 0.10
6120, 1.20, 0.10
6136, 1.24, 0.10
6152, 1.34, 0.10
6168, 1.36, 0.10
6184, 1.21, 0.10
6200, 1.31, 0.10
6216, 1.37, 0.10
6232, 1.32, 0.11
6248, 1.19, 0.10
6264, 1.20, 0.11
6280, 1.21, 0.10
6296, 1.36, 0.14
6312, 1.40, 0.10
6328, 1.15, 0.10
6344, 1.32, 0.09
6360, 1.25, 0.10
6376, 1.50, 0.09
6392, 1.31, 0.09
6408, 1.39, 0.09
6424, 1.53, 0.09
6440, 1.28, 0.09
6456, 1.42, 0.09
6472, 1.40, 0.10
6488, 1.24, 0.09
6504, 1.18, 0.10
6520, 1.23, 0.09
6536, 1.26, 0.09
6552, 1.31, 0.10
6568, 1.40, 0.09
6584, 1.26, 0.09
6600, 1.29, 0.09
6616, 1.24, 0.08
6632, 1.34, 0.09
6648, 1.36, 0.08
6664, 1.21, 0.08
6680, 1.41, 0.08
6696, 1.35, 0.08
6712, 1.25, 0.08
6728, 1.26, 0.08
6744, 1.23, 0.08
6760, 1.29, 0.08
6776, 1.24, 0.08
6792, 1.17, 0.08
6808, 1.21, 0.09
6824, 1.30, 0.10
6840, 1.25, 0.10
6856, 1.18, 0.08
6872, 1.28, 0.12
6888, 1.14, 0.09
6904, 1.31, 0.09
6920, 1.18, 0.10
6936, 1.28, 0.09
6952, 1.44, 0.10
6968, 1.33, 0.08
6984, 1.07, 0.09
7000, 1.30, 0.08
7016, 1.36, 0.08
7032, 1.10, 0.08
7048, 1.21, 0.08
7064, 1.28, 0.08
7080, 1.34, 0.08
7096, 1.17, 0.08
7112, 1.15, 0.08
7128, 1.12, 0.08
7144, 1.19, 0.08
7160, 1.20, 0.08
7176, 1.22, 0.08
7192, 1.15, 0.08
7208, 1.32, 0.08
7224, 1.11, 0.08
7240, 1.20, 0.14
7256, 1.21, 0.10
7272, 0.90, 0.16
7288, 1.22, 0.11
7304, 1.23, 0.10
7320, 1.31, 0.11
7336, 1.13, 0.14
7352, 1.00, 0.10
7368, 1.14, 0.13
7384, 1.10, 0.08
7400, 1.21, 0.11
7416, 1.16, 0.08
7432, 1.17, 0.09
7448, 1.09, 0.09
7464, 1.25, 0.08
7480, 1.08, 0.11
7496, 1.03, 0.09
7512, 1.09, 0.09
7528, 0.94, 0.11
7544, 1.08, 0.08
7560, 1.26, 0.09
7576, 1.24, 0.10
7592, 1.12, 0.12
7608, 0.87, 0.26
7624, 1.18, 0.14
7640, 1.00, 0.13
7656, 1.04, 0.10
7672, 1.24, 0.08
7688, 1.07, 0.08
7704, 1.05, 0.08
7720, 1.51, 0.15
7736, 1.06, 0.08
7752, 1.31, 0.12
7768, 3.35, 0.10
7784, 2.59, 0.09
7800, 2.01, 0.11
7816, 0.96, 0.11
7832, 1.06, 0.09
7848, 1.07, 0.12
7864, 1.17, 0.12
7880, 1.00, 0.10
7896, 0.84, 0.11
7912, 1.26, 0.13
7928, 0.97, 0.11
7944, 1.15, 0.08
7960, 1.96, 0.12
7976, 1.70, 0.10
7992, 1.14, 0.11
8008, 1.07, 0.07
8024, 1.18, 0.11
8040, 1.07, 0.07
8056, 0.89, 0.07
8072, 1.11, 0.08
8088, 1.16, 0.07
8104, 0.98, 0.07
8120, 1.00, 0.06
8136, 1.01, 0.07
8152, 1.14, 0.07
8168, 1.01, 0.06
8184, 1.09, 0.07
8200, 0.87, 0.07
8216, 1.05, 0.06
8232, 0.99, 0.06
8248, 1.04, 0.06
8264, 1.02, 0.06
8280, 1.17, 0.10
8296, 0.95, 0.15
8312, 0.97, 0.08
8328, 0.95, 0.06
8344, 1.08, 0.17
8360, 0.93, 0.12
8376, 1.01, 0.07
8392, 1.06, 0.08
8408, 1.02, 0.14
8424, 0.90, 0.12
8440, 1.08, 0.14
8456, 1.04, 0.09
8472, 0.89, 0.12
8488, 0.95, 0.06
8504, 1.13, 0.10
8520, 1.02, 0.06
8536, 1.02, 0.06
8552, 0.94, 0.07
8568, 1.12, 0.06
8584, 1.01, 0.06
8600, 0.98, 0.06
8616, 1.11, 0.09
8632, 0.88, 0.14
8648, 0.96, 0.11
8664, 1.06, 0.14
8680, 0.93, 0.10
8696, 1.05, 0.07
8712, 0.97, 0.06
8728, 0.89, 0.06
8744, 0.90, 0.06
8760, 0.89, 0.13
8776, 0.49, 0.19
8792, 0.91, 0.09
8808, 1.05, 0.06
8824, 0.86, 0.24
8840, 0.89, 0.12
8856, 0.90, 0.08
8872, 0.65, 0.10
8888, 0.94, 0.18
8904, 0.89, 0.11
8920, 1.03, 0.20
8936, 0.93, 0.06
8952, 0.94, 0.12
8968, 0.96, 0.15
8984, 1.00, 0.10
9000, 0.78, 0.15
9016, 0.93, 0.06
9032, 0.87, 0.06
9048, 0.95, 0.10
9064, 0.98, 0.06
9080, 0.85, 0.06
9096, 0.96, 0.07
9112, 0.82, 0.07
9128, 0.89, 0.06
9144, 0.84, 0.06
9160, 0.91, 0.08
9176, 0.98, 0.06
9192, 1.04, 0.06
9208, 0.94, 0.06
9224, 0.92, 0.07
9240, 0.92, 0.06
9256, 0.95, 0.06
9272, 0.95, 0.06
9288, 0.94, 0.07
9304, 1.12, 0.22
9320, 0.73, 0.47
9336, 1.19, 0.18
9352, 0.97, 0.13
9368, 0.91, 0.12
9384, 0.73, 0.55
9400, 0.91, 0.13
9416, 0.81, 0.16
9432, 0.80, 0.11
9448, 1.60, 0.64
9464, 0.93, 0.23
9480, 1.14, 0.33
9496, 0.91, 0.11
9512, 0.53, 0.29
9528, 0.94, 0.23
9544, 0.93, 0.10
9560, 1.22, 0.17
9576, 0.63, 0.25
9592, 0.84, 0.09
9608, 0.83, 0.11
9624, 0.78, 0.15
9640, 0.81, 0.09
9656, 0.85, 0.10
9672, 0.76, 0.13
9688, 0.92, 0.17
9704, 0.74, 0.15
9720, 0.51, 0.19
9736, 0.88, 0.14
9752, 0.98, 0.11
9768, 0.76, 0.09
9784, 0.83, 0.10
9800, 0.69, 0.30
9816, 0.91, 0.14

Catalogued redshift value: 0.184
